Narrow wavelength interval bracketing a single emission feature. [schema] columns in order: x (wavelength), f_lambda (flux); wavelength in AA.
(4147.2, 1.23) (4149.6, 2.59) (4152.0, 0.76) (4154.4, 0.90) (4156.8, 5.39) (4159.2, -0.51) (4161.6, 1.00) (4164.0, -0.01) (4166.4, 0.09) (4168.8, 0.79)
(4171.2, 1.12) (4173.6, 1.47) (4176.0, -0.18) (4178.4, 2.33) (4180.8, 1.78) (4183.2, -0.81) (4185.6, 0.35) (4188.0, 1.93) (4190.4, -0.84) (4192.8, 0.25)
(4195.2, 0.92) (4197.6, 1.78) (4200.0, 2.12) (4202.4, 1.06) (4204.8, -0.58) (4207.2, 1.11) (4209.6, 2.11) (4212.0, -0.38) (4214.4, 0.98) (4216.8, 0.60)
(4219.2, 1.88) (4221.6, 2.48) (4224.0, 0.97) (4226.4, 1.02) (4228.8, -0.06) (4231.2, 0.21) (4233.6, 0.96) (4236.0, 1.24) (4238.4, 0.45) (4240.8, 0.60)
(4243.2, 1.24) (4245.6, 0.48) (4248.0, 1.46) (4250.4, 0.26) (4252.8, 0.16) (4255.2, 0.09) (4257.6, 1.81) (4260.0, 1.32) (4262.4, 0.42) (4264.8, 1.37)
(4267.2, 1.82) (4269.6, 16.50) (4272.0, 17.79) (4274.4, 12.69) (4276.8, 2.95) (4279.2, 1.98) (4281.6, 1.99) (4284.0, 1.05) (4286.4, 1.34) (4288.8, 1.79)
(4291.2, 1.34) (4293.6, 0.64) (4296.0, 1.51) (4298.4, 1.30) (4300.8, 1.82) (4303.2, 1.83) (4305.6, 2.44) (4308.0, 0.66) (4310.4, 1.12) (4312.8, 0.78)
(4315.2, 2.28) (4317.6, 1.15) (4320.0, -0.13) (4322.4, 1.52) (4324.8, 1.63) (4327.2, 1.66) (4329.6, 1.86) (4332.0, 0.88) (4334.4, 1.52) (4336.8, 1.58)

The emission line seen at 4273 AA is [O II] 3727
